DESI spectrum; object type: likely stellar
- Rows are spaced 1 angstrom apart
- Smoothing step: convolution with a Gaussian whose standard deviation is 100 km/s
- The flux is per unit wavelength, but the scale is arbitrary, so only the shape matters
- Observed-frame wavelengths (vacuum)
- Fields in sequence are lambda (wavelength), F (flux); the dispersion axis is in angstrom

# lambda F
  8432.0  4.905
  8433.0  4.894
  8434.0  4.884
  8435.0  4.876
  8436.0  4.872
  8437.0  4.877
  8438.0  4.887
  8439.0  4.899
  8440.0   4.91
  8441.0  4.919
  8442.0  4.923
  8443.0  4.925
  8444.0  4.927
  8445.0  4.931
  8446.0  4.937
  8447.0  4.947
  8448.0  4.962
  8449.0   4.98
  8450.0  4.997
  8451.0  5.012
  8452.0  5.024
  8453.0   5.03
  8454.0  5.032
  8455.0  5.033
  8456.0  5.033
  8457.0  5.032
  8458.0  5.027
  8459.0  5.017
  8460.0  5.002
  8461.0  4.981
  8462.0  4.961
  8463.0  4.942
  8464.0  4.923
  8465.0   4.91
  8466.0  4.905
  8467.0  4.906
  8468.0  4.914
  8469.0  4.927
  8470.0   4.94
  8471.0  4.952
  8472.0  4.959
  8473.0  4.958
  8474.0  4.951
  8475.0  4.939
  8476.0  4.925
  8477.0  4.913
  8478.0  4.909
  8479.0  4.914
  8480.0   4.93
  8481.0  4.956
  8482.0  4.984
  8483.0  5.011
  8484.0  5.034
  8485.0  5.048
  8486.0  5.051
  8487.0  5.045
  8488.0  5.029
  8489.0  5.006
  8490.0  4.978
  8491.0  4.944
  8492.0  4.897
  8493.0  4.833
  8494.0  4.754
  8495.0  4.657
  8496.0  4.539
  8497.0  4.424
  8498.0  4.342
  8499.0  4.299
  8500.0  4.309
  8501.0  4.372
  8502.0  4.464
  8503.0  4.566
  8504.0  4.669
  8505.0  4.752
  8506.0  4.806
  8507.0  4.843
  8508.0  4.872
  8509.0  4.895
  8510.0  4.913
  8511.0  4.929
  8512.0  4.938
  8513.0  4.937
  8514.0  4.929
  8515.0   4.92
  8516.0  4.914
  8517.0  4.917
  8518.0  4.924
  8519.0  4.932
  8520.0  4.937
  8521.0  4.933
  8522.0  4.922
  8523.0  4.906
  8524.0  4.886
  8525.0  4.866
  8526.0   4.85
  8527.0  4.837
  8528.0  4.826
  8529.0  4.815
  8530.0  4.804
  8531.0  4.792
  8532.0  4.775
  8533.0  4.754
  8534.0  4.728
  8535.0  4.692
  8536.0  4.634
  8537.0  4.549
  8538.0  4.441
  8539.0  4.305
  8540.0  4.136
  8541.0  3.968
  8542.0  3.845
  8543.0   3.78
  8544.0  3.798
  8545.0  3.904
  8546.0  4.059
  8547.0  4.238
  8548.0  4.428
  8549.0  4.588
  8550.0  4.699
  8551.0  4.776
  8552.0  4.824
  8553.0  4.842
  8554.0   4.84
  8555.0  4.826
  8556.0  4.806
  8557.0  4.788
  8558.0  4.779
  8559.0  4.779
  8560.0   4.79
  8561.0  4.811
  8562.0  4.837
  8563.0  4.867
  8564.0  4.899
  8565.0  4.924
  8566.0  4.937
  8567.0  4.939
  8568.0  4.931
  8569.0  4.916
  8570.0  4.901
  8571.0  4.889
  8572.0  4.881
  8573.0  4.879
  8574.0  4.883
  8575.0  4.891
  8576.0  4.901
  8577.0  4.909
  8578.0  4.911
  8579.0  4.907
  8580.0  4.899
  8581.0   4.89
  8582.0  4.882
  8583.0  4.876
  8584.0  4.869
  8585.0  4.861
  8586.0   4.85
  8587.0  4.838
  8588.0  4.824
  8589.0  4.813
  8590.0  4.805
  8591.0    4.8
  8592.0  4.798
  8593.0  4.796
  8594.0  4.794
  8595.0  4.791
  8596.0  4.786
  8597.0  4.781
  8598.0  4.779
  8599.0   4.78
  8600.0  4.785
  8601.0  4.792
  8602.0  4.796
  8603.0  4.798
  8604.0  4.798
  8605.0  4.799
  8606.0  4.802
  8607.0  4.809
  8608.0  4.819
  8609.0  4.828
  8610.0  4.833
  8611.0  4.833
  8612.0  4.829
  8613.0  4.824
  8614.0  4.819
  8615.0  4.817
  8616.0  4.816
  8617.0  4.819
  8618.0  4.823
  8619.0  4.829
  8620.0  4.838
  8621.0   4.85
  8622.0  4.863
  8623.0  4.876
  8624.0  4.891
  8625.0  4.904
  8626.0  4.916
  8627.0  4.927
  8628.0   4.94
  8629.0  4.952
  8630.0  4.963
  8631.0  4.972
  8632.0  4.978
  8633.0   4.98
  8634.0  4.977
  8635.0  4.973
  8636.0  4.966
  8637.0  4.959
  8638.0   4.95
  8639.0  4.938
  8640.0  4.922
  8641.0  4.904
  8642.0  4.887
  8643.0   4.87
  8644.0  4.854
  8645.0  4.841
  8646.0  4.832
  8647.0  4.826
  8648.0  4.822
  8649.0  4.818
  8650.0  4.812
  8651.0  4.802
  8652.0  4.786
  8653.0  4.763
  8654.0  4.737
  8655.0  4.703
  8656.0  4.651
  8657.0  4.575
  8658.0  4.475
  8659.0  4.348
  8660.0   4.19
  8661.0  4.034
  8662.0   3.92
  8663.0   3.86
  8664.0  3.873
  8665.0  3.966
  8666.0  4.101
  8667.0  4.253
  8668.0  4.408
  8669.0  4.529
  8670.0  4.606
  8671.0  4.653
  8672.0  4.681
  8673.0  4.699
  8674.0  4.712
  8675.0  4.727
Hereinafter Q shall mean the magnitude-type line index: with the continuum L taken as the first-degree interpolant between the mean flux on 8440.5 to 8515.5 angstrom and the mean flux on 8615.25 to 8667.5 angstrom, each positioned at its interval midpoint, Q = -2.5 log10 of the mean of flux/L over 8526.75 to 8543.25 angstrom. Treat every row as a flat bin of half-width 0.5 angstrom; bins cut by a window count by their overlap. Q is 0.07 mag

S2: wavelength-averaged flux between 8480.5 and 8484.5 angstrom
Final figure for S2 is 5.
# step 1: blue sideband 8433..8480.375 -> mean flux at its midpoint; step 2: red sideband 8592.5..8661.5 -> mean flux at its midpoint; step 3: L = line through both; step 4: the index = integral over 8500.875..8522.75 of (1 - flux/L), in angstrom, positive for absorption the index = 0.3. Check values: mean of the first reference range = 4.95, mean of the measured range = 4.84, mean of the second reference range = 4.81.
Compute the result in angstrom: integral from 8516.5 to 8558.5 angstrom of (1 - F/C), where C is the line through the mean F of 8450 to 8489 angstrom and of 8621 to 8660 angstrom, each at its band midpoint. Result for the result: 2.6 angstrom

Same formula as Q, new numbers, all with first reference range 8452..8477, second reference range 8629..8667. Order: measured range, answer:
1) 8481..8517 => 0.02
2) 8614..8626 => -0.03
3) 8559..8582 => -0.02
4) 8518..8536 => 0.01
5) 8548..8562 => 0.01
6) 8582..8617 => -0.02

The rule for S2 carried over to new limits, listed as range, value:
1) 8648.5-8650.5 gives 4.81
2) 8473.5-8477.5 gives 4.93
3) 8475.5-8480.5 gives 4.92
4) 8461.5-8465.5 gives 4.93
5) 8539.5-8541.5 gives 4.05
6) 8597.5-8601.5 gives 4.78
